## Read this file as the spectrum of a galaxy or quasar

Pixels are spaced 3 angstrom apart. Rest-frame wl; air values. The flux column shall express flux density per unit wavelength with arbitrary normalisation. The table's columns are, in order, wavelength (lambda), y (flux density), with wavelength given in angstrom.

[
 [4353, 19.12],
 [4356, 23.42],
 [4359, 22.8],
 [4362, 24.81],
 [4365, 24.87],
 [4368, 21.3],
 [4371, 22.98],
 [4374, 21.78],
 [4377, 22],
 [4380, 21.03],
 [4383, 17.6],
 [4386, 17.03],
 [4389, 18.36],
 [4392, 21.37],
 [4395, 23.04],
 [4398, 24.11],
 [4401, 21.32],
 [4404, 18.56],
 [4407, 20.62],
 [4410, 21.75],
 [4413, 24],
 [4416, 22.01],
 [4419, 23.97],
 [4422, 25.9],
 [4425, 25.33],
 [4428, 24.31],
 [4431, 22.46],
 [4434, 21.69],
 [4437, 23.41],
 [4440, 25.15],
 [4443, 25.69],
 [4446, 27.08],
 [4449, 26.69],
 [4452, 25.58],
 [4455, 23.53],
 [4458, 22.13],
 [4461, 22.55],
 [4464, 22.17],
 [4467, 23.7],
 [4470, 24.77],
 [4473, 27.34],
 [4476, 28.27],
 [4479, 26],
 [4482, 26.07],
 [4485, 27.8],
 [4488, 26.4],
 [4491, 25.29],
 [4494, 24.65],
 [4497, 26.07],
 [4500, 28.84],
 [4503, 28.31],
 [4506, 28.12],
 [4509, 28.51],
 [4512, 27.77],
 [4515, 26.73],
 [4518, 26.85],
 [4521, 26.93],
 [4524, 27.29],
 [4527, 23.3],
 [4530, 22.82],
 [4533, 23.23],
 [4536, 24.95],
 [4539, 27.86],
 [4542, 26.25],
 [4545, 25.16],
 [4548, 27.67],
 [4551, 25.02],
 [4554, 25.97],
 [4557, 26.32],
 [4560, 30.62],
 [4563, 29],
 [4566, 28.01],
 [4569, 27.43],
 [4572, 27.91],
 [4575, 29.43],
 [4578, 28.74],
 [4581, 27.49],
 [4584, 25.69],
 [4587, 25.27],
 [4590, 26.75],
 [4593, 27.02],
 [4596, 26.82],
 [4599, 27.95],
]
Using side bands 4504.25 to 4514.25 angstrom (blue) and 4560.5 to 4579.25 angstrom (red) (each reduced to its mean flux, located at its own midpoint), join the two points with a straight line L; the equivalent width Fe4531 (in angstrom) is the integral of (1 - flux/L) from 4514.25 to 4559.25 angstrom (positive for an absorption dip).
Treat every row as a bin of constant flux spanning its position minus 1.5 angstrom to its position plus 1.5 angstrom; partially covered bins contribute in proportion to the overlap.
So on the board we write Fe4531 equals 3.9 angstrom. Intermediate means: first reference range 28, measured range 25.8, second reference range 28.5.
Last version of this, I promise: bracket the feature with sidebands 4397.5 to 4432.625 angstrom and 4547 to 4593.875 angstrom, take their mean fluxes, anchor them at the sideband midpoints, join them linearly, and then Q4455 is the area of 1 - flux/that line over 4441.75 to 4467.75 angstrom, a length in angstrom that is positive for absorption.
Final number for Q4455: -0.4 angstrom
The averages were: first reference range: 22.8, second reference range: 27.4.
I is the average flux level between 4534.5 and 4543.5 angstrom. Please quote 26.4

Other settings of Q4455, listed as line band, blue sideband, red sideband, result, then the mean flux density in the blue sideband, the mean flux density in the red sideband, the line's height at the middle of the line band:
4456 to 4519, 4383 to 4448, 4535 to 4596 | -3.22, 22.6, 27.1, 24.8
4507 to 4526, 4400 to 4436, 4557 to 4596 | -1.08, 22.7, 27.7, 25.8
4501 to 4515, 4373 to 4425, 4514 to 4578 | -1.50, 21.5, 26.7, 25.3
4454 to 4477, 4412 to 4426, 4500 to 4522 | 1.55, 24.2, 27.7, 26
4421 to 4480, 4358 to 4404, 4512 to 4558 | -3.05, 21.5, 25.8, 23.5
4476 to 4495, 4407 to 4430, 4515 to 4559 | -1.07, 23.7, 25.8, 24.9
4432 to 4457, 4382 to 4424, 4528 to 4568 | -2.03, 21.5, 26.4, 22.9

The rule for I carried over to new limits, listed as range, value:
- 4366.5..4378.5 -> 22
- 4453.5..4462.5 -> 22.7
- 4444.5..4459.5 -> 25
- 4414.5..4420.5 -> 23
